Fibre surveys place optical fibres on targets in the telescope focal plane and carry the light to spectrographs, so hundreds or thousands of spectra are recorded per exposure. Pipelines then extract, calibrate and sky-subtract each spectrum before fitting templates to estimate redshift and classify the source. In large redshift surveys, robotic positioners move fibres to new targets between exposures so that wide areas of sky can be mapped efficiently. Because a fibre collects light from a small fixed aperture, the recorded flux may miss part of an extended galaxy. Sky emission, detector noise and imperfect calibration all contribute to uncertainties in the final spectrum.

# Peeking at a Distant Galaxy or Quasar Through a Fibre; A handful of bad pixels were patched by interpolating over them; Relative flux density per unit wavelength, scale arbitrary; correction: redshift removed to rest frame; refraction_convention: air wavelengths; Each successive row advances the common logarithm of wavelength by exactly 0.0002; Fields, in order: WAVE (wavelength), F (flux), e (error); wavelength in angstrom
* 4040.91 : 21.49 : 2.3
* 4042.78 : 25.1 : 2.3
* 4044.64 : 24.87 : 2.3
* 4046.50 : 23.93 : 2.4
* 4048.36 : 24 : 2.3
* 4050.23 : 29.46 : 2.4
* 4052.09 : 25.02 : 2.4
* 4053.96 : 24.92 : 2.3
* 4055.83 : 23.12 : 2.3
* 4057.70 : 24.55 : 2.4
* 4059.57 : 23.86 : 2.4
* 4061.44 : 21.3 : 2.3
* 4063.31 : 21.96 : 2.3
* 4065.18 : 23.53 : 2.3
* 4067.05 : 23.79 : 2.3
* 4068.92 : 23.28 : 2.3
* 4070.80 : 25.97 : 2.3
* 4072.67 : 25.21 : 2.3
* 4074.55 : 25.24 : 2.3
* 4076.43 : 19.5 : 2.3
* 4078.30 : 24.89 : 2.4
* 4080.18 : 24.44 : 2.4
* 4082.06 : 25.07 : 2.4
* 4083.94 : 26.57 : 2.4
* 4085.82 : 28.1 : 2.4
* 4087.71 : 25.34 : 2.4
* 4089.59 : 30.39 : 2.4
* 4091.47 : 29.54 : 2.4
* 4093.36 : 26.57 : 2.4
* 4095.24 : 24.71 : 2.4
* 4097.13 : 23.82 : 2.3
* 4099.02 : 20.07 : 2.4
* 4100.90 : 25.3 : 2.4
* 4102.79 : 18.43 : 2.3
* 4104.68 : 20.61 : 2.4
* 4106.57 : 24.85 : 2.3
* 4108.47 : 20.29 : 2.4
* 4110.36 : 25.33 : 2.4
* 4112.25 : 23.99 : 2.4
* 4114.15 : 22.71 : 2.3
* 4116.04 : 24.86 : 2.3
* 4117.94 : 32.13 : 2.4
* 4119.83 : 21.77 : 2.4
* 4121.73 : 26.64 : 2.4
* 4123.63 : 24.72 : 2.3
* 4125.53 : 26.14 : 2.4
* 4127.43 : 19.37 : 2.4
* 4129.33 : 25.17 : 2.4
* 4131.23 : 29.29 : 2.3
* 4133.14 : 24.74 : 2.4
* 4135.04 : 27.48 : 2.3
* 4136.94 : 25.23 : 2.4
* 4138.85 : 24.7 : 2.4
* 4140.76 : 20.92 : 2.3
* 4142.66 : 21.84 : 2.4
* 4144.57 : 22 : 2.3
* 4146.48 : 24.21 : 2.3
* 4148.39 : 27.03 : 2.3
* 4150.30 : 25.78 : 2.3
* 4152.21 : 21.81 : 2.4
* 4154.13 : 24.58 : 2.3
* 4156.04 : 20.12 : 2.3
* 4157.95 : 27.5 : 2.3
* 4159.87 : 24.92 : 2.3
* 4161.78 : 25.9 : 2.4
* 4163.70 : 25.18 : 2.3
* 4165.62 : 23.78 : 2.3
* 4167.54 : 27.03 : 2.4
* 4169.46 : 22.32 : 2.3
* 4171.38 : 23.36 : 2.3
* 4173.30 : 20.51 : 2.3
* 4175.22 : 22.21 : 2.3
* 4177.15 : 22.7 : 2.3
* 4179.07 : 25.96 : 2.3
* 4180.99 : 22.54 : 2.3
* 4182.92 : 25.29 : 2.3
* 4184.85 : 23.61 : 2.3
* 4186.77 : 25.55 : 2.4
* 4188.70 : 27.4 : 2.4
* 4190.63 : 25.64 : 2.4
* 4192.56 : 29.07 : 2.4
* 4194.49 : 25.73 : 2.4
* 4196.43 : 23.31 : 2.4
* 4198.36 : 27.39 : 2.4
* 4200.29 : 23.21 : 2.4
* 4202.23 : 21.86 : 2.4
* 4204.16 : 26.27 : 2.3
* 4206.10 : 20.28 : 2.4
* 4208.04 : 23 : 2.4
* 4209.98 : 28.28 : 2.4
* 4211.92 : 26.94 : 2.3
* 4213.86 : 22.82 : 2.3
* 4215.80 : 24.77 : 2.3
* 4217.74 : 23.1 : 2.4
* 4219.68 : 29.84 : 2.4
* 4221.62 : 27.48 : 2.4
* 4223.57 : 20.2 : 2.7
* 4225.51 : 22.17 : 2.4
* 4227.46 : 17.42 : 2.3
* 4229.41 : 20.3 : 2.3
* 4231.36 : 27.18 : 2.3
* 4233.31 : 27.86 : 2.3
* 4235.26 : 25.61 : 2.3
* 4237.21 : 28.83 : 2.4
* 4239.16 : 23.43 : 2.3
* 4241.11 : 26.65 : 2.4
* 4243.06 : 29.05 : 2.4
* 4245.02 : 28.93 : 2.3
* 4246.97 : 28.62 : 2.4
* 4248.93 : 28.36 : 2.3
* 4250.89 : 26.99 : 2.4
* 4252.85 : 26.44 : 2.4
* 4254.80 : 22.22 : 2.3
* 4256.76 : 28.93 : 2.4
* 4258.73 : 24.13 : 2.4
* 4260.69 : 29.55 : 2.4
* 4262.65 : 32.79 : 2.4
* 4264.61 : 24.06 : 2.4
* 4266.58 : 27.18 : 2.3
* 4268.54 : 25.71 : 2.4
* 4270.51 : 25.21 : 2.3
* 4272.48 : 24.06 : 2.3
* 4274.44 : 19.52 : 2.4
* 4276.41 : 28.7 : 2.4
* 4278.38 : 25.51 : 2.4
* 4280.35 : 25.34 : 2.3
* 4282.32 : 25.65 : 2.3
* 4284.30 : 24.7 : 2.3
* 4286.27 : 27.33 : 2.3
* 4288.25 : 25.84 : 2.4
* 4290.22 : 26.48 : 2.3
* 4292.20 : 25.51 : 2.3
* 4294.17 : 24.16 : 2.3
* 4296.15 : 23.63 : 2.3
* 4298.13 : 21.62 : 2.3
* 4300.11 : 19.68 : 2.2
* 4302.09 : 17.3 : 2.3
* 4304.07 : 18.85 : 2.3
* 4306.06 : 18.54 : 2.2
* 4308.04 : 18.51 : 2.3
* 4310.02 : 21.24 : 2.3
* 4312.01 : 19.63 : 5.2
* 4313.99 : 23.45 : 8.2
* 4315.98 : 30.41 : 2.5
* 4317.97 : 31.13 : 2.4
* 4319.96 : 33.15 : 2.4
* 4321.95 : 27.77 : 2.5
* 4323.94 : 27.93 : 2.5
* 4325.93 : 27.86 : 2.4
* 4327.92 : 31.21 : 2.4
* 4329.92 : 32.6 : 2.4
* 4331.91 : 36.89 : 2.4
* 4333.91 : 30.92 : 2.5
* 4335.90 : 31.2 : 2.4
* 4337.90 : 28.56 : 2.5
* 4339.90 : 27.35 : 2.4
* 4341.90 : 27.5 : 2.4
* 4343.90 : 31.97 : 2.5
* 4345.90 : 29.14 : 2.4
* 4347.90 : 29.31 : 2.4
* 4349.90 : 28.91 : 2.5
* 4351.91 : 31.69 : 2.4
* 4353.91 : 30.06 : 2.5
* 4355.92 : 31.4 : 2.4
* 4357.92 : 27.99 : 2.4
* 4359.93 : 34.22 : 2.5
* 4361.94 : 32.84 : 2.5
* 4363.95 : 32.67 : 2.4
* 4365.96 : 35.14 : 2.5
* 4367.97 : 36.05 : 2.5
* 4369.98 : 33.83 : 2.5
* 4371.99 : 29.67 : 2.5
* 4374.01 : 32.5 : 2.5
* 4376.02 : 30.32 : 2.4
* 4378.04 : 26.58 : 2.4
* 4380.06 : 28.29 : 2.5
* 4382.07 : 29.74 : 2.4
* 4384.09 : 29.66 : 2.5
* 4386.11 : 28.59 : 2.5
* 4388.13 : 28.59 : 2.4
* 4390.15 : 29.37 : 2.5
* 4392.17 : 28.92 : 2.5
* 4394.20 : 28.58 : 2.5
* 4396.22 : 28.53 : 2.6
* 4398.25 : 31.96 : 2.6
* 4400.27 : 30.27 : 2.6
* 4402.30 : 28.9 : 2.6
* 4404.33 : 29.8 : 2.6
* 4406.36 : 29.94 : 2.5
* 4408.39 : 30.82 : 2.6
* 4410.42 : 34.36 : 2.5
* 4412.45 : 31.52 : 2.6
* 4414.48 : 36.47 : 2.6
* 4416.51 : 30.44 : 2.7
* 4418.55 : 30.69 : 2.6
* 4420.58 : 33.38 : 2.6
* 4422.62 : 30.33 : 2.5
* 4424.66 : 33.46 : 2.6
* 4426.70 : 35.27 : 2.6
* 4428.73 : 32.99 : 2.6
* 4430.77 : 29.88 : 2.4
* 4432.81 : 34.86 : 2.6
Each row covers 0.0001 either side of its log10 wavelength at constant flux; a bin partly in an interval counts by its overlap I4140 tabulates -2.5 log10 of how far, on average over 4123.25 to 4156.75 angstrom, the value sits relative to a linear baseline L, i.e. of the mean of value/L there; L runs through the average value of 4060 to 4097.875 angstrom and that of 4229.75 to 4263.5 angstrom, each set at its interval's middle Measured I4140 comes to 0.07 mag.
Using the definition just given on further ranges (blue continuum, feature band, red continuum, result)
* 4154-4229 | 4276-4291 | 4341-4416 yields 0.055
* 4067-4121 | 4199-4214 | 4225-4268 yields 0.070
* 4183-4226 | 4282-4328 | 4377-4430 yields 0.139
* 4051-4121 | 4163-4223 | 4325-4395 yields 0.089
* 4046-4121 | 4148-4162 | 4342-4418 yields 0.061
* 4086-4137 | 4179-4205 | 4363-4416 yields 0.058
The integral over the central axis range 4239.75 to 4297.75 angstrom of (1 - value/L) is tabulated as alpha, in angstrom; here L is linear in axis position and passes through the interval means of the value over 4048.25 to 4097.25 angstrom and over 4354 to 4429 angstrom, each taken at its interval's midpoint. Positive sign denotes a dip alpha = 5.2 angstrom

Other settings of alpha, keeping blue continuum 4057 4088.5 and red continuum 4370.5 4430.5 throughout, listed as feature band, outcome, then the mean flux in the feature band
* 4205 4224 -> 1.58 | 24.8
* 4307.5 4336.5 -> 0.80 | 28.4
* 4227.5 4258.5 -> 1.49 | 26.3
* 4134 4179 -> 3.31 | 24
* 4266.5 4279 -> 1.43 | 25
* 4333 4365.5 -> -0.80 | 30.4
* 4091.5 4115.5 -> 1.48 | 23.3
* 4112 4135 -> 0.01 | 25.3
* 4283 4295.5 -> 1.27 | 25.6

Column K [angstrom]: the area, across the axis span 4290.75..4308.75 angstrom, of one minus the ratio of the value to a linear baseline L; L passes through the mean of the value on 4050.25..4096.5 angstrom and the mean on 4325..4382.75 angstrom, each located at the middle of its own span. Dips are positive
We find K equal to 5.3 angstrom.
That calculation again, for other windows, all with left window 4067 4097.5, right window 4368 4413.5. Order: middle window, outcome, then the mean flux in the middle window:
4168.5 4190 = 2.5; 23.8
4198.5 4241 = 4.9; 24.4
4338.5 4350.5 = 0.2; 29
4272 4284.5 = 1.6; 24.8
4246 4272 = 1.2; 26.9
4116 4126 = 0.0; 26.1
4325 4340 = -0.9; 31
